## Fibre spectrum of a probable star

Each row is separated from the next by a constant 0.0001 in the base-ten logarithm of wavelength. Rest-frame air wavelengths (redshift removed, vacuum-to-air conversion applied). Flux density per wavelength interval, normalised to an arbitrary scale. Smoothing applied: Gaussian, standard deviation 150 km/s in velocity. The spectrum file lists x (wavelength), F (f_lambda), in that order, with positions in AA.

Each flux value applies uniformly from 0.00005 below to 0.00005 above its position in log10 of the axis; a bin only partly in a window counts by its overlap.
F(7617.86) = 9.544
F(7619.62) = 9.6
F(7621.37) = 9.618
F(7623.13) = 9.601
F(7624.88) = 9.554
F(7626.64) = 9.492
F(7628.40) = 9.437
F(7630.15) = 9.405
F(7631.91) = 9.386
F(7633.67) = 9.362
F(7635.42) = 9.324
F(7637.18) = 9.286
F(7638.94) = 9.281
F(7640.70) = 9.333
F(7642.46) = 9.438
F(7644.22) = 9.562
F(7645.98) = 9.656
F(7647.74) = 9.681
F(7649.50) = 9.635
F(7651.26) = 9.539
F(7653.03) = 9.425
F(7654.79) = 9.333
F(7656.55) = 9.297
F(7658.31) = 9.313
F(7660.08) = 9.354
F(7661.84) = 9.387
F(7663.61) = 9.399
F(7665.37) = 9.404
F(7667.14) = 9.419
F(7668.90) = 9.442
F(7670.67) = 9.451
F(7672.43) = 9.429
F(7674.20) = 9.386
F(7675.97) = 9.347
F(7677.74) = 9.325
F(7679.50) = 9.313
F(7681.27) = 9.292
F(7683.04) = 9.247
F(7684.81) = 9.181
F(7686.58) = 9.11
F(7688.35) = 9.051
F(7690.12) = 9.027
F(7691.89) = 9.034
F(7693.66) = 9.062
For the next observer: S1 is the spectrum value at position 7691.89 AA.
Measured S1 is 9.034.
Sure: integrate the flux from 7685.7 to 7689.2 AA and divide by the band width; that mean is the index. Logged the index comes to 9.08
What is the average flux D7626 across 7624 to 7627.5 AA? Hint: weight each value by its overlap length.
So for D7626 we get 9.53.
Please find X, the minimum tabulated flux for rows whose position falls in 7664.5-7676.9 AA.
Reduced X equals 9.347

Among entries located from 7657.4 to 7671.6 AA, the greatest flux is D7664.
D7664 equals 9.451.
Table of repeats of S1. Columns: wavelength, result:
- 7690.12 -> 9.027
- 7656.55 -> 9.297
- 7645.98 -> 9.656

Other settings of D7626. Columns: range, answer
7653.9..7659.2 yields 9.32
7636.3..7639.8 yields 9.28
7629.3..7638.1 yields 9.35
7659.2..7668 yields 9.39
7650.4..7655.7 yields 9.43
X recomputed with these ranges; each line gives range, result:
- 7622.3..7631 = 9.405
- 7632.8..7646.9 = 9.281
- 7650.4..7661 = 9.297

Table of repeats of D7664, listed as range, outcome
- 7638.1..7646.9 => 9.656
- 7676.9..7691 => 9.325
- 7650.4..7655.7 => 9.539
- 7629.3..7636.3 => 9.405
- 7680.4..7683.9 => 9.292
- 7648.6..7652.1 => 9.635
